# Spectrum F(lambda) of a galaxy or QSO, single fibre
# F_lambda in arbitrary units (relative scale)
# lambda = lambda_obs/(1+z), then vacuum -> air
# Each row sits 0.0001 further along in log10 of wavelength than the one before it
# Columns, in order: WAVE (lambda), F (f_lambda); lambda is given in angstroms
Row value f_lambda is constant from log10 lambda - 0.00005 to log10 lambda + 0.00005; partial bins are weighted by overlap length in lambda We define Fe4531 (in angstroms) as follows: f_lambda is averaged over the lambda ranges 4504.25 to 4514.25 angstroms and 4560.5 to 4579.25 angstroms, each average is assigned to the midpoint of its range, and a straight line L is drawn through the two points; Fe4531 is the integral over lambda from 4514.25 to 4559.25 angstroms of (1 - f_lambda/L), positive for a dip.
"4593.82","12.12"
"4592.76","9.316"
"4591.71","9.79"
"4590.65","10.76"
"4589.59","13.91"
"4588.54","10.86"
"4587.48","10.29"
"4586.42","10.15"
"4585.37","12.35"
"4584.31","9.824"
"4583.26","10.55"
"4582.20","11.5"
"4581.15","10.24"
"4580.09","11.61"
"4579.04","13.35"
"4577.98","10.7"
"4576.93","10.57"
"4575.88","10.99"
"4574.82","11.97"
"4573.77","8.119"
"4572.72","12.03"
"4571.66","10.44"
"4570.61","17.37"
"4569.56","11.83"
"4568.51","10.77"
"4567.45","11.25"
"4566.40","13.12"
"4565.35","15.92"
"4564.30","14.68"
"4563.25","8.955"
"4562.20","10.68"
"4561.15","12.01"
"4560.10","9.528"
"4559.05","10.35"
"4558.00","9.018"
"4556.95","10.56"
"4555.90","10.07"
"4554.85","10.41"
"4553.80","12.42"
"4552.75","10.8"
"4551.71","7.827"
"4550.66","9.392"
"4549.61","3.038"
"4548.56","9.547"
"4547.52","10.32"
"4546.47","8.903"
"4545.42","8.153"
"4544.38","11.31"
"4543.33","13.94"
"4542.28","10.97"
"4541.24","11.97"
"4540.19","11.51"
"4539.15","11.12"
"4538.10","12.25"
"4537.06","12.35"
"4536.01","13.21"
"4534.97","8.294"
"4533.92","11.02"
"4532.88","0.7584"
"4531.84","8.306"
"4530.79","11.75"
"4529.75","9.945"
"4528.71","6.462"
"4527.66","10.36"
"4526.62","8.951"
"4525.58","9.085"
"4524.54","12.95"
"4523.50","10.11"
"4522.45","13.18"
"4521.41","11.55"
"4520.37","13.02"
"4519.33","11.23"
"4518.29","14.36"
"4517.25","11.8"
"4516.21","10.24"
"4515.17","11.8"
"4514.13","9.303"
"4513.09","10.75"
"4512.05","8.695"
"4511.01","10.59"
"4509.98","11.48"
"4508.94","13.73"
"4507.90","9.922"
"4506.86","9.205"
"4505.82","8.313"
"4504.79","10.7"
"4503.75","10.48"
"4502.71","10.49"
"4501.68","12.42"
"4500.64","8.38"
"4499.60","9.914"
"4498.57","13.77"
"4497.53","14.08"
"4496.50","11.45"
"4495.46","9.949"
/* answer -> 2.7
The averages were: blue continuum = 10.3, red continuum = 11.9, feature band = 10.3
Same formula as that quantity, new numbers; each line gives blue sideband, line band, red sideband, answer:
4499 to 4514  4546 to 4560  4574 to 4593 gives 1.7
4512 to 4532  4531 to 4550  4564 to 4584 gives 2.1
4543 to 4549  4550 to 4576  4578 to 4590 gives -1.1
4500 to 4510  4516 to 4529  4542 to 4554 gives -1.3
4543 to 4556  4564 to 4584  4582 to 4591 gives -2.4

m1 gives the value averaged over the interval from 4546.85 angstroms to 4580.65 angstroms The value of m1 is 10.9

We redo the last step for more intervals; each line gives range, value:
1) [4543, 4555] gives 9.58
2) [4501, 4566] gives 10.5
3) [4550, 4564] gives 10.2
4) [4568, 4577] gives 11.6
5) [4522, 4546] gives 10.3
